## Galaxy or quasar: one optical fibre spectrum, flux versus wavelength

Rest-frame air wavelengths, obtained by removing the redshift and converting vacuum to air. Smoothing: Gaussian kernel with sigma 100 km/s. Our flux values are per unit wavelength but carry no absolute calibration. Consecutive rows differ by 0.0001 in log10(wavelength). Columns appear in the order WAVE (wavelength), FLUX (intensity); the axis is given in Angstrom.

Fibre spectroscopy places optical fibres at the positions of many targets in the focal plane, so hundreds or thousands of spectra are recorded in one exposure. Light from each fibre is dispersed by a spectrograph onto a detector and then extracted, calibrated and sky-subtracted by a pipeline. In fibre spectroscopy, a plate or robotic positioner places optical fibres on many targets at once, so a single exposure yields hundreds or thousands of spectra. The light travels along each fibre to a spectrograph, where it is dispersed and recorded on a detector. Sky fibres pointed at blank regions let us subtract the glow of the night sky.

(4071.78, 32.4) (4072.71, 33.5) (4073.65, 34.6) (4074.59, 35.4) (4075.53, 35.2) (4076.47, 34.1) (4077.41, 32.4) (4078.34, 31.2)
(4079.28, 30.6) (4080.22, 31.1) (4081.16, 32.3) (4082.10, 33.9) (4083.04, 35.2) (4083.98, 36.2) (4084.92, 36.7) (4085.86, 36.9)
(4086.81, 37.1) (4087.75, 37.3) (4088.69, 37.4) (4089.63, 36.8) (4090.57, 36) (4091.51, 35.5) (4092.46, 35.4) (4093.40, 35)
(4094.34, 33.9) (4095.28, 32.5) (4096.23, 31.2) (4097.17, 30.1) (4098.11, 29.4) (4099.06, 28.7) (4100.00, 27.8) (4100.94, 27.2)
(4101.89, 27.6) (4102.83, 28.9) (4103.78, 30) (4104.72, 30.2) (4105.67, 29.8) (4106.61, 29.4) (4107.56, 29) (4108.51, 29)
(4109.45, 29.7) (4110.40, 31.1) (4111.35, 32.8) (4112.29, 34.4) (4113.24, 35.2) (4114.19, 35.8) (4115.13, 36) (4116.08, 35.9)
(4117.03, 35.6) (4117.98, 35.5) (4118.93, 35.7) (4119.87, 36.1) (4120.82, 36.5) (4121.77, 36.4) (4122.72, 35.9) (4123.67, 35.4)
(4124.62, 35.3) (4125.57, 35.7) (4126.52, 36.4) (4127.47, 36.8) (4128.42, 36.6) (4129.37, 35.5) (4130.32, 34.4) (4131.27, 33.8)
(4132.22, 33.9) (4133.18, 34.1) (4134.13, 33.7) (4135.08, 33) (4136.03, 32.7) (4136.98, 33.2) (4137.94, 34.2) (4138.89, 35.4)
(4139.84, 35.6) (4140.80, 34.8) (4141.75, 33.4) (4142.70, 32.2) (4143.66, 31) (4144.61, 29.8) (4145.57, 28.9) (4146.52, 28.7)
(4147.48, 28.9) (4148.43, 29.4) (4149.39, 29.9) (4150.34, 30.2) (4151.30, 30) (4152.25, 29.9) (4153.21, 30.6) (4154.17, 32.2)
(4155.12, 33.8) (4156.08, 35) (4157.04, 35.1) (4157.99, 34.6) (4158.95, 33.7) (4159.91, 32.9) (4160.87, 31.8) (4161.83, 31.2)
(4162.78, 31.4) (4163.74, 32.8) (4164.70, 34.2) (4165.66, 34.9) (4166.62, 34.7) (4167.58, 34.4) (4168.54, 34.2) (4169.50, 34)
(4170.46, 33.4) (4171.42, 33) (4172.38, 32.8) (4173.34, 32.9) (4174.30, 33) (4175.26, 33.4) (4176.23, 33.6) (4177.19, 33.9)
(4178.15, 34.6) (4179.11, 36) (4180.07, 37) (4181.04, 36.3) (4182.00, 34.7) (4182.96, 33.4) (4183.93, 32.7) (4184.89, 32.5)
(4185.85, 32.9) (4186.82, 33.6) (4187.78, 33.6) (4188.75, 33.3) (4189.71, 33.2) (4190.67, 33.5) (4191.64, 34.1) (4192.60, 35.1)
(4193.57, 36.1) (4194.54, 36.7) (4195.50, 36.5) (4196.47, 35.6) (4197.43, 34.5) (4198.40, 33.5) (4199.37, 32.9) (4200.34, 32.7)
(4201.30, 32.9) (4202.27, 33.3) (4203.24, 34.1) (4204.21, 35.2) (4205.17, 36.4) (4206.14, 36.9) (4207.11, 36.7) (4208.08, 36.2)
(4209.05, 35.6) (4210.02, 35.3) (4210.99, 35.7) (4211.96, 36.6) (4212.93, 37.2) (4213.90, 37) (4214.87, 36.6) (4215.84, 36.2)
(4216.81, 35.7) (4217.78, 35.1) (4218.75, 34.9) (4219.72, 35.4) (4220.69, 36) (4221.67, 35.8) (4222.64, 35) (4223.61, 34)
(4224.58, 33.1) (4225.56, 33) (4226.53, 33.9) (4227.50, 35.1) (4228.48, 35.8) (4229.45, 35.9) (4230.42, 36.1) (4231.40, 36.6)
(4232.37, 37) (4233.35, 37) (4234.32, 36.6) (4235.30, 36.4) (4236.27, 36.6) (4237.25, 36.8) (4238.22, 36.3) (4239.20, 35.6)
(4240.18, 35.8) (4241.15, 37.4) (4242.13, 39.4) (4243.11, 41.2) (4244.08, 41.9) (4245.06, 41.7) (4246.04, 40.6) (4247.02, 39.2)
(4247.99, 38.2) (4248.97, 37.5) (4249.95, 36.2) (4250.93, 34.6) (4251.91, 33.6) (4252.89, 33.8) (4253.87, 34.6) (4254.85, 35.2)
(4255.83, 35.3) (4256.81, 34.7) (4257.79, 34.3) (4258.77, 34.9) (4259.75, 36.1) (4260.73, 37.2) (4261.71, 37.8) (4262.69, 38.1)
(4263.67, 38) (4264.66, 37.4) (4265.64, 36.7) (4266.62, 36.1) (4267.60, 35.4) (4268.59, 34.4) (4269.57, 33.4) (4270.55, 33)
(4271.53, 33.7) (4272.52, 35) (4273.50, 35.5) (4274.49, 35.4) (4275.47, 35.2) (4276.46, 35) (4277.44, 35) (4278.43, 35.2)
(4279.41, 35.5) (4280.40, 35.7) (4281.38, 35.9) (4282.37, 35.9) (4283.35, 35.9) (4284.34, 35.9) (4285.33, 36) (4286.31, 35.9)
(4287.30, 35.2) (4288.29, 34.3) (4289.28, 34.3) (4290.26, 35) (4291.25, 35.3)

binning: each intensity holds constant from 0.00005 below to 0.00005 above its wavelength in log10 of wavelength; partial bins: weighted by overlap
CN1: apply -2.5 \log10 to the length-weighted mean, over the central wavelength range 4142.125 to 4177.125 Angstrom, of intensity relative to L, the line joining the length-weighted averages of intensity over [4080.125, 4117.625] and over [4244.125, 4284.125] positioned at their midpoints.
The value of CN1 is 0.06 mag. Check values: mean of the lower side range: 32.9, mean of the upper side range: 36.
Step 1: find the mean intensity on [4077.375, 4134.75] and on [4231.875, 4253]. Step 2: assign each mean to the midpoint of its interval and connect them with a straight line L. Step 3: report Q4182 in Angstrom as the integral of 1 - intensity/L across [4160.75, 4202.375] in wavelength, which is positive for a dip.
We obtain 2.13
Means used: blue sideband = 33.6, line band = 33.9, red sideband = 37.5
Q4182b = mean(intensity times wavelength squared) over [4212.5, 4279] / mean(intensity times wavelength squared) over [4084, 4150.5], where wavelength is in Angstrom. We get 1.2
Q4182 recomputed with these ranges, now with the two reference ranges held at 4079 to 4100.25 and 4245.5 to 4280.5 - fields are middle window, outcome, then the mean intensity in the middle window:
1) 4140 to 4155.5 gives 1.6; 30.9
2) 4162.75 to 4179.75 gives 0.5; 33.8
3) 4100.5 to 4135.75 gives 0.7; 33.5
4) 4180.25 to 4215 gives 0.2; 34.8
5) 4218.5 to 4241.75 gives -0.2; 35.7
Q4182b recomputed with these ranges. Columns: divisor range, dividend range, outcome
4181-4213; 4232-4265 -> 1.09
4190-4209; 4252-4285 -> 1.05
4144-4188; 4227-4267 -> 1.16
